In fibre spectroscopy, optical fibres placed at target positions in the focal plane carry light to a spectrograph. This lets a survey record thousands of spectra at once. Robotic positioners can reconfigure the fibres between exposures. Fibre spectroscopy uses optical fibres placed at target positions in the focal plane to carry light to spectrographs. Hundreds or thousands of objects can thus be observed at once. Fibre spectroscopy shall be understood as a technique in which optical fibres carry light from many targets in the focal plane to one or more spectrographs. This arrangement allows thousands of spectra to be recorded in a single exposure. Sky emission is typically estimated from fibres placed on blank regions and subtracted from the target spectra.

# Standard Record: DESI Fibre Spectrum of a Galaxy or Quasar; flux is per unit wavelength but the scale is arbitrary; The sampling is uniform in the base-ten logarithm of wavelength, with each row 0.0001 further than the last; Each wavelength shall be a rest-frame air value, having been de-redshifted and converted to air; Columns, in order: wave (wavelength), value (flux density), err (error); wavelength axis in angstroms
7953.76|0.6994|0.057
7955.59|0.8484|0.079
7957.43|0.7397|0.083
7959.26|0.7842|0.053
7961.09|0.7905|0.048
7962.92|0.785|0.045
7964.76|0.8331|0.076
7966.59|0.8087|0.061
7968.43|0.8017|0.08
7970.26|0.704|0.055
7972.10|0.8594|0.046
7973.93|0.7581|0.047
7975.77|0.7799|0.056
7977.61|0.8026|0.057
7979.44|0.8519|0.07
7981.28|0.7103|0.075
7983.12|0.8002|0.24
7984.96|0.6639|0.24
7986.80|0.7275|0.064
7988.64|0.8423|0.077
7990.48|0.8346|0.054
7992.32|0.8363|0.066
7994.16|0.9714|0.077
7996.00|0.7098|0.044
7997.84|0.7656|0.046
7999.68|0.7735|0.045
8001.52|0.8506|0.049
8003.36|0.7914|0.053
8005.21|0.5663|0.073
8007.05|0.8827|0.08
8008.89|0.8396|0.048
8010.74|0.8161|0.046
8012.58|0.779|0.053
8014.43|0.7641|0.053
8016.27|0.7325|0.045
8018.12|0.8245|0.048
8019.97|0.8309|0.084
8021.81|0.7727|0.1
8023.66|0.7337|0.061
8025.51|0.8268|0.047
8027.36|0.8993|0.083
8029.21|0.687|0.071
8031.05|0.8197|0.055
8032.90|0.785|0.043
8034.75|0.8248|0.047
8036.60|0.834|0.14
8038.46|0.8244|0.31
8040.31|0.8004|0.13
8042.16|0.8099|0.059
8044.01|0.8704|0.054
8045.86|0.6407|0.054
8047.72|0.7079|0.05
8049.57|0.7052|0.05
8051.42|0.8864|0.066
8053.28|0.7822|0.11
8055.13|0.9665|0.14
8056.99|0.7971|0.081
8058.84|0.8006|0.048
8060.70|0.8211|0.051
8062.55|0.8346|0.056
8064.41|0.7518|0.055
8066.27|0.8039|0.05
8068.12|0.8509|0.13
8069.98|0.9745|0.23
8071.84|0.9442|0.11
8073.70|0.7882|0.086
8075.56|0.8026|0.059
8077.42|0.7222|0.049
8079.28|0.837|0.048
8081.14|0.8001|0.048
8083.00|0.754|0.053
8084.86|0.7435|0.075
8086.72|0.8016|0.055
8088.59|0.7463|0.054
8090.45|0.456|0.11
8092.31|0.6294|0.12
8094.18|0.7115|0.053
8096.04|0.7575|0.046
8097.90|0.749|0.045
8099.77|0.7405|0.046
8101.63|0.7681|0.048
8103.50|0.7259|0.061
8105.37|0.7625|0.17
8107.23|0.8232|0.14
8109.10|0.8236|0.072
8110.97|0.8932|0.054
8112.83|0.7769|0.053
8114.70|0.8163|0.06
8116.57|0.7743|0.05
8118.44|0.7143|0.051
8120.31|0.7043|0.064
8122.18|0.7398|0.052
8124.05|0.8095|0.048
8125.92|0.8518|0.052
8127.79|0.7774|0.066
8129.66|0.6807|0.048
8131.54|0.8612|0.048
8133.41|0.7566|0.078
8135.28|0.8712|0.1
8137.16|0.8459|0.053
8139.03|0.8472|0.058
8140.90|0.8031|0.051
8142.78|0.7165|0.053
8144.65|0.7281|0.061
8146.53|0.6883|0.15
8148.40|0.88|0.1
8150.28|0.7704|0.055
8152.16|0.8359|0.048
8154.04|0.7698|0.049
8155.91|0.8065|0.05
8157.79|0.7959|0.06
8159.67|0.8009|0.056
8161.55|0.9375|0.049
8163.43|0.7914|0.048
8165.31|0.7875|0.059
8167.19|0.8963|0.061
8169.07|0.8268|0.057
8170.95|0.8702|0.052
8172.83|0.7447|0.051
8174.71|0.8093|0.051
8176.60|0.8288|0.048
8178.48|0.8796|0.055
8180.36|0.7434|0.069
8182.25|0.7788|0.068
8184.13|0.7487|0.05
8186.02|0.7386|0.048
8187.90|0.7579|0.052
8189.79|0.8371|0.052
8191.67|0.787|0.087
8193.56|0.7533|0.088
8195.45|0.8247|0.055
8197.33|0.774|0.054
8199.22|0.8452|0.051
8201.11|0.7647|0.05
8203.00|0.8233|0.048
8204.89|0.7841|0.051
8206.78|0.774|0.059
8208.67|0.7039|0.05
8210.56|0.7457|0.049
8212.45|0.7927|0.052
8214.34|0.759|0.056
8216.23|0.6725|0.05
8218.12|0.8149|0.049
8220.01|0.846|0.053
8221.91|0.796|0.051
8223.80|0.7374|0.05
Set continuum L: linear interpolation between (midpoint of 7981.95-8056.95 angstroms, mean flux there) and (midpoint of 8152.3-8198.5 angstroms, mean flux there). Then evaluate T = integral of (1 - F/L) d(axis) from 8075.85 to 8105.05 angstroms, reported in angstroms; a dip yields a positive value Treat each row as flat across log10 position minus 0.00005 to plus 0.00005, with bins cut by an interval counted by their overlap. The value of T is 2.5 angstroms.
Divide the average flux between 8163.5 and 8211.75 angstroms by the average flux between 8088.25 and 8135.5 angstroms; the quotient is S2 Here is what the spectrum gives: 1.05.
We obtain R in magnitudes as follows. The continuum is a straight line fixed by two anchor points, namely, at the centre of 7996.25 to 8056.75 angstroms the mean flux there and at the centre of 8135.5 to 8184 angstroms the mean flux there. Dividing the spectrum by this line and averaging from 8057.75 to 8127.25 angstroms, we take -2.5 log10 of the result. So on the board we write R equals 0.029 mag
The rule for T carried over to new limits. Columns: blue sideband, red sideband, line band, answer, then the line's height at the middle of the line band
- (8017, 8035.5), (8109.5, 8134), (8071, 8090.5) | 0.3 angstroms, 0.79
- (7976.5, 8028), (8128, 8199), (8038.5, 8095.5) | 0.7 angstroms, 0.795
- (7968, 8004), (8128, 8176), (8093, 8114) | 0.7 angstroms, 0.801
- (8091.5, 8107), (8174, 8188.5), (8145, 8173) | -1.5 angstroms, 0.772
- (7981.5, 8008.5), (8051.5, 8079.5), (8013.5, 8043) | 0.4 angstroms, 0.808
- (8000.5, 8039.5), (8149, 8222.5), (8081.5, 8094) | 1.6 angstroms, 0.795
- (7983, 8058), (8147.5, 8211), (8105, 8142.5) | 0.1 angstroms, 0.799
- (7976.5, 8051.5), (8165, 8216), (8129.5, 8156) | -0.1 angstroms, 0.79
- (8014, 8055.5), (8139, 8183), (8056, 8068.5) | -0.2 angstroms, 0.797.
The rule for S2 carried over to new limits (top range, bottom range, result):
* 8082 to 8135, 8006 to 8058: 0.94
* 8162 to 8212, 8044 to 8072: 0.97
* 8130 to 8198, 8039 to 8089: 0.99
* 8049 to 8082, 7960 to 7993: 1.05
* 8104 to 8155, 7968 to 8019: 1.00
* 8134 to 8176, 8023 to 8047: 1.02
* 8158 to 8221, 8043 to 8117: 1.01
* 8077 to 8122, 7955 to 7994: 0.95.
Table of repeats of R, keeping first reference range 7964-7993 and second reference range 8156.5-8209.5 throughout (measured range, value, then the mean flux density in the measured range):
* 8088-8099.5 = 0.175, 0.677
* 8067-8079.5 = -0.069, 0.846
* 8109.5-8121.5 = 0.021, 0.781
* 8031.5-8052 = 0.004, 0.789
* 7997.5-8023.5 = 0.008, 0.784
